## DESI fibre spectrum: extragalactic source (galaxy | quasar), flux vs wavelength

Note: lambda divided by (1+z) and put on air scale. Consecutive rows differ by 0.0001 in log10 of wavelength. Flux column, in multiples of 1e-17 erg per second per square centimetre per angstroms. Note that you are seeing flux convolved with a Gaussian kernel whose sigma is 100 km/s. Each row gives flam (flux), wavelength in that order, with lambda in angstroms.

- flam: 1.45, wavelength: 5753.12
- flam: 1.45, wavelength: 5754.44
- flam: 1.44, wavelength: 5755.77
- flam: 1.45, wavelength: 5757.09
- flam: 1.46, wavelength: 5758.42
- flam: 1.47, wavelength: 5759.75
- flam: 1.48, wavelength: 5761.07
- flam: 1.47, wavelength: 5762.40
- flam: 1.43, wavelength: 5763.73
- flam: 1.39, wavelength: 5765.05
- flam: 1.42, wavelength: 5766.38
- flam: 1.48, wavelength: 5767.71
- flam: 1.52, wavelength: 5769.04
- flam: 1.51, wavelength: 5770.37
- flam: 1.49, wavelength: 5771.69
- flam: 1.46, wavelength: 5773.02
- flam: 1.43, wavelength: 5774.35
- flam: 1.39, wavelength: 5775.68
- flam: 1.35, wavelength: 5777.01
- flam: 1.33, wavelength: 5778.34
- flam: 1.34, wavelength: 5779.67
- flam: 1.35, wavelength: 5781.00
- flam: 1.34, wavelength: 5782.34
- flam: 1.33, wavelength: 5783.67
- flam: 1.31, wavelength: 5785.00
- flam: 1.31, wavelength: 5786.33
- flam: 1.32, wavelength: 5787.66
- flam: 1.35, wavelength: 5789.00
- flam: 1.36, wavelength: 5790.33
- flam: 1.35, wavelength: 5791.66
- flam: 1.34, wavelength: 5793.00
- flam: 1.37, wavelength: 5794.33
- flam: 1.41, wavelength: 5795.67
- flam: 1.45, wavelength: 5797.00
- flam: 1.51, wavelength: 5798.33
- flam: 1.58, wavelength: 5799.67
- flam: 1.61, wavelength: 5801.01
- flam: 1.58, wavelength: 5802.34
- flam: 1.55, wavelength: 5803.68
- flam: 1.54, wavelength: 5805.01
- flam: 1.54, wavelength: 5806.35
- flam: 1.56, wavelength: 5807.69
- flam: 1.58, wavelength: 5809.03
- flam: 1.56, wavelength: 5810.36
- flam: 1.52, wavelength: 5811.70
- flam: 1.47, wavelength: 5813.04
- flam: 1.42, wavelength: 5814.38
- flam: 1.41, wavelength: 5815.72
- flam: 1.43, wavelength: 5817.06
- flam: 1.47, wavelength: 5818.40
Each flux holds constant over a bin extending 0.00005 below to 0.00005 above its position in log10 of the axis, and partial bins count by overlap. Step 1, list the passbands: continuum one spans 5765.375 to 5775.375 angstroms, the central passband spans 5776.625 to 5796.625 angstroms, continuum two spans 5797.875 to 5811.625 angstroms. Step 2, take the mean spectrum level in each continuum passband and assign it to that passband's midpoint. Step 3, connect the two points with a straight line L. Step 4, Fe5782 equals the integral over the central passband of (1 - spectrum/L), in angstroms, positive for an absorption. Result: 2.2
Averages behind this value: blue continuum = 1.47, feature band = 1.35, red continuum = 1.56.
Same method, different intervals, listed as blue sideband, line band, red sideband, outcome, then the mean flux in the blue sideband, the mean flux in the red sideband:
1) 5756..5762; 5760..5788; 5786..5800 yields 0.56 angstroms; 1.46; 1.39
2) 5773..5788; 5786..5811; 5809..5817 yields -0.78 angstroms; 1.35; 1.48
